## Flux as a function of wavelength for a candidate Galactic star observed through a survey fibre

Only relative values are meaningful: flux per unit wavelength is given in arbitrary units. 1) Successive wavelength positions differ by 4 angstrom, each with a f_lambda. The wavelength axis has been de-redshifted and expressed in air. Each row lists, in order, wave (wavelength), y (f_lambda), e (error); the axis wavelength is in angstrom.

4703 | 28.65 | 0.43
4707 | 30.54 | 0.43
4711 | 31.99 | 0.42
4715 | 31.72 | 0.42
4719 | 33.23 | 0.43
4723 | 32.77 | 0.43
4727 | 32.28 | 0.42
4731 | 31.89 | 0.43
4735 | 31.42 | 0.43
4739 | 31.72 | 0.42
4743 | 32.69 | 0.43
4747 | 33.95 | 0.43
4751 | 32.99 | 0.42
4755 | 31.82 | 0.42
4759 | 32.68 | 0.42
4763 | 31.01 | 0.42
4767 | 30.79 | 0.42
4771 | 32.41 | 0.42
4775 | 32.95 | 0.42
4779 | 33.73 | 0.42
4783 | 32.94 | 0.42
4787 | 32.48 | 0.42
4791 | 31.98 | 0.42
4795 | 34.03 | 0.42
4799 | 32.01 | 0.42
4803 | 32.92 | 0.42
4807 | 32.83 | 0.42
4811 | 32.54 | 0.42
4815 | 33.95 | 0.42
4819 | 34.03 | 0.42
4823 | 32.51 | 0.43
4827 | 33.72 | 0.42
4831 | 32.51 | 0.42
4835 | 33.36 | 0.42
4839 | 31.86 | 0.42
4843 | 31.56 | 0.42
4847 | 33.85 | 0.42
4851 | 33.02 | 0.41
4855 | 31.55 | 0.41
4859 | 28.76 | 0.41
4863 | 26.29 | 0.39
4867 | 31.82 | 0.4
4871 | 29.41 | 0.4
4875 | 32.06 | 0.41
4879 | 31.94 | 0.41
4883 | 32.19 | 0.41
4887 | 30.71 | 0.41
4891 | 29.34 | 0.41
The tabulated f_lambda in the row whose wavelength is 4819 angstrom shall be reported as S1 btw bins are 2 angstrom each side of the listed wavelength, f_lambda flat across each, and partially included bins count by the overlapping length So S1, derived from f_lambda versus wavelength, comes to 34.03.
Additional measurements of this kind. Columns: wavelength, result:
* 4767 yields 30.79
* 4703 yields 28.65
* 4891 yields 29.34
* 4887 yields 30.71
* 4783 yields 32.94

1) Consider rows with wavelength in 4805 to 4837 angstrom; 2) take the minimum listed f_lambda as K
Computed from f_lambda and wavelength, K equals 32.51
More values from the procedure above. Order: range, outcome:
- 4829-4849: 31.56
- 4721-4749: 31.42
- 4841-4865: 26.29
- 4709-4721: 31.72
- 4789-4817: 31.98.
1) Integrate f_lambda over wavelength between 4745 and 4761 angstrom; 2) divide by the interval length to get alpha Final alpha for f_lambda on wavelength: 32.9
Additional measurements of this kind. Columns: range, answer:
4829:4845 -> 32.3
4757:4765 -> 31.8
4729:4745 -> 31.9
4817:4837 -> 33.2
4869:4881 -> 31.1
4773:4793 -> 32.8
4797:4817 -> 32.9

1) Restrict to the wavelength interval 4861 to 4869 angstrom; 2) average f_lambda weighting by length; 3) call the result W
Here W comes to 29.1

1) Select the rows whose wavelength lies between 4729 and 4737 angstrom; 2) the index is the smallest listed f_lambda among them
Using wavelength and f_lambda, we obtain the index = 31.42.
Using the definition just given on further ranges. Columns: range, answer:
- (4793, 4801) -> 32.01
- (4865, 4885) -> 29.41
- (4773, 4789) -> 32.48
